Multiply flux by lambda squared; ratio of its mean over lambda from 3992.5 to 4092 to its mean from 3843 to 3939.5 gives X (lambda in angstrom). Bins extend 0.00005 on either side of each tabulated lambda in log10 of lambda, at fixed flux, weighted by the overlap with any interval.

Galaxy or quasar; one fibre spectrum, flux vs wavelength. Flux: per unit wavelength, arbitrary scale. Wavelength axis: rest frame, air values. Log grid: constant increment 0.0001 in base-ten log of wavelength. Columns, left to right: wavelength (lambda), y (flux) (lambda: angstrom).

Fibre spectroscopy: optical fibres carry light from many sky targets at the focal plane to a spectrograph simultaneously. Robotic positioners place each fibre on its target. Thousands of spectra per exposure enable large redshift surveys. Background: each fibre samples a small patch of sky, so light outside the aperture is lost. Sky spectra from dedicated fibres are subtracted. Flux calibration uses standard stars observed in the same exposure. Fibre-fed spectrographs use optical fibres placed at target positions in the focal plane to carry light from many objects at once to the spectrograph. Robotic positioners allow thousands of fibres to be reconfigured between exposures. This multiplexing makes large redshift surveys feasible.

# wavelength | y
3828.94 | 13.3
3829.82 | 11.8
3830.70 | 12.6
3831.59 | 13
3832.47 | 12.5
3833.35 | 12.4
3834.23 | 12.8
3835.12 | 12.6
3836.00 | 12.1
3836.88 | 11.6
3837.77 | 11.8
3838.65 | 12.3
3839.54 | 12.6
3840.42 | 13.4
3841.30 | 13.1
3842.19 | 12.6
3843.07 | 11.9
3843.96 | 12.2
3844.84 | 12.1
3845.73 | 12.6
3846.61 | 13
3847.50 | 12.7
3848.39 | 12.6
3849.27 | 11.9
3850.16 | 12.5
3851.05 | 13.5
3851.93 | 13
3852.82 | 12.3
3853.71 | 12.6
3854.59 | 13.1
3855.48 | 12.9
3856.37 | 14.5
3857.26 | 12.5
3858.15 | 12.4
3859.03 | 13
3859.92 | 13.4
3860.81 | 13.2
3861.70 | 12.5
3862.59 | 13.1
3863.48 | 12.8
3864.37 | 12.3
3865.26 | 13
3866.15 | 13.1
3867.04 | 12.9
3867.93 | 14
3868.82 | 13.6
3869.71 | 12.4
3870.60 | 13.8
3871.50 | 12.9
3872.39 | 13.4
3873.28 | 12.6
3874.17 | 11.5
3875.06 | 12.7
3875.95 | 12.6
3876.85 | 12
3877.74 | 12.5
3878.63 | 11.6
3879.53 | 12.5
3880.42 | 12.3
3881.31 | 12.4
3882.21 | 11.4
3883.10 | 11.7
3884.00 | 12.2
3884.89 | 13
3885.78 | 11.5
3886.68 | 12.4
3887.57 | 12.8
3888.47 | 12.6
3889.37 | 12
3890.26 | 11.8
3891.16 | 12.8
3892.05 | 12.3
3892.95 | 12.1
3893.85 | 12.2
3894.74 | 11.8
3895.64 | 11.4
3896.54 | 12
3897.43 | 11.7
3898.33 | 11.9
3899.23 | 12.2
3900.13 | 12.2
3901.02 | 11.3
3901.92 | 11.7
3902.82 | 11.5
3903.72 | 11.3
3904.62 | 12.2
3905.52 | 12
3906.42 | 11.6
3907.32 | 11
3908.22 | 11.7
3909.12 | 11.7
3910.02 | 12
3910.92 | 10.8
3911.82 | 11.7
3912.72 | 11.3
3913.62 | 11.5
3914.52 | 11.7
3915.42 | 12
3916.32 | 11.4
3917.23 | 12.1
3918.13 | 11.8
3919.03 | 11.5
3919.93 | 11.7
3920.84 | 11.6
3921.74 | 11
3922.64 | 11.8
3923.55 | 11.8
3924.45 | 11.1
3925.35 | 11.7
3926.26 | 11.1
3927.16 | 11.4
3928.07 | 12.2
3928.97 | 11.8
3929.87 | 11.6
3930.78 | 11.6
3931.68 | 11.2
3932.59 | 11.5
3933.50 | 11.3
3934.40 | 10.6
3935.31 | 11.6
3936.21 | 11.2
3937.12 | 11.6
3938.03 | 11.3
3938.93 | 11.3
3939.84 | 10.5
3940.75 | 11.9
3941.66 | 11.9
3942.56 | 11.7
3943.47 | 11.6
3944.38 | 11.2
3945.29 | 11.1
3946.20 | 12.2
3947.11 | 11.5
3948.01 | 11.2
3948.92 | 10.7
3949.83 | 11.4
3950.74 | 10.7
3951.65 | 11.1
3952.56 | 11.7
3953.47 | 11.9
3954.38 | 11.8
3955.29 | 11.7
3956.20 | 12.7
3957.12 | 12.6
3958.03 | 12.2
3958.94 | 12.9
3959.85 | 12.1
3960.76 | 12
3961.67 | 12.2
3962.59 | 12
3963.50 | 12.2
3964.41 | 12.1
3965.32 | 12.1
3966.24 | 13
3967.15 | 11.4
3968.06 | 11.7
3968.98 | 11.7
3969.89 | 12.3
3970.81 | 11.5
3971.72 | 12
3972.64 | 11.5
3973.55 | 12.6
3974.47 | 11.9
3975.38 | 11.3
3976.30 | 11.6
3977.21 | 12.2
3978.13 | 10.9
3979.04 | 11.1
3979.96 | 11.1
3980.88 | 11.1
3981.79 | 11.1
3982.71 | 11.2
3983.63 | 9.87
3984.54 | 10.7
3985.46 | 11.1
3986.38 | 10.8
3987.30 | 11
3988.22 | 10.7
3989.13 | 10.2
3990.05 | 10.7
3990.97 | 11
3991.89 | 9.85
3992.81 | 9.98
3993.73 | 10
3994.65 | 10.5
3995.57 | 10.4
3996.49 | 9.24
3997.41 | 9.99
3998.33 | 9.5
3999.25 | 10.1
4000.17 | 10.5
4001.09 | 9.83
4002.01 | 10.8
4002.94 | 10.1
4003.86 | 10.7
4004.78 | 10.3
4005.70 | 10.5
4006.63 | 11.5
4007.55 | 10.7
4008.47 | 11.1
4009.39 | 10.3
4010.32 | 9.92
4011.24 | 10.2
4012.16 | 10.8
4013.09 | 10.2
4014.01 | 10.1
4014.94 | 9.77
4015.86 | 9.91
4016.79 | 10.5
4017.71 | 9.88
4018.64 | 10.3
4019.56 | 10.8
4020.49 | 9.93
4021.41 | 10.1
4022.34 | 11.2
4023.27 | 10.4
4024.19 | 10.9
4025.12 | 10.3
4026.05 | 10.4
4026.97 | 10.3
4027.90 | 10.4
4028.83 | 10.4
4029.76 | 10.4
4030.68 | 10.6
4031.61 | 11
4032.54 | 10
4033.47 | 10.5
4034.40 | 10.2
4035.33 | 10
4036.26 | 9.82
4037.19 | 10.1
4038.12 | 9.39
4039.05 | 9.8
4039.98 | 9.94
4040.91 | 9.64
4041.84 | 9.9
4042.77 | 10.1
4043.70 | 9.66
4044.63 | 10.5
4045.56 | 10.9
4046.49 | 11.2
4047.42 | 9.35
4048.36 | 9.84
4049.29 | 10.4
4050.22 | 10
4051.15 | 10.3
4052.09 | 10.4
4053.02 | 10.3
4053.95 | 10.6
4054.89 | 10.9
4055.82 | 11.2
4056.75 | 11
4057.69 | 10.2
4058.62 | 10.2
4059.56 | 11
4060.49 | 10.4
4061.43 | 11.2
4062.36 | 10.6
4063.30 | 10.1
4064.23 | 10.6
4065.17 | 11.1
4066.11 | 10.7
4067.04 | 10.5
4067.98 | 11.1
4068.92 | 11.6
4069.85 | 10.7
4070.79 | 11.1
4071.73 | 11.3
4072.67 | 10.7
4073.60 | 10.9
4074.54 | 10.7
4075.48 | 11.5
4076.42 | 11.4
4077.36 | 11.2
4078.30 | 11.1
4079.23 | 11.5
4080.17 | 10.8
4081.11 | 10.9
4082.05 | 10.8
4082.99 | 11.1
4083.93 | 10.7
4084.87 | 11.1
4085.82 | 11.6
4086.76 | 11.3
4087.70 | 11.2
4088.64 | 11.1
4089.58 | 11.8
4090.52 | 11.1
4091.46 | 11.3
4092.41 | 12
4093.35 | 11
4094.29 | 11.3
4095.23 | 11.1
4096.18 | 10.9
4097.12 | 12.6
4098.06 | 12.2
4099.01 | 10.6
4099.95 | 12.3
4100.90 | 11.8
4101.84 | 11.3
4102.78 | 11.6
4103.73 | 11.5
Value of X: 0.9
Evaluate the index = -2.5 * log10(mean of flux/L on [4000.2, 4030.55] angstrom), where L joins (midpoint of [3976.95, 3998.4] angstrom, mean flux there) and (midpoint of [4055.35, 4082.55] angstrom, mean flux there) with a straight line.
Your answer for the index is 0.030 mag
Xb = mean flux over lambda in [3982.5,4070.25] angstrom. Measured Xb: 10.4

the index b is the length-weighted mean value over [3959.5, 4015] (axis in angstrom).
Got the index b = 11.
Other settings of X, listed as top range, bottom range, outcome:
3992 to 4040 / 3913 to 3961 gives 0.92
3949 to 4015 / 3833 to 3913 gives 0.95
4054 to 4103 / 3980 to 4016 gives 1.11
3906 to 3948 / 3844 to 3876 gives 0.93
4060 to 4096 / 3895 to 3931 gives 1.03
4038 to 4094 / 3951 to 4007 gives 1.00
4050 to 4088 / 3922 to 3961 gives 1.00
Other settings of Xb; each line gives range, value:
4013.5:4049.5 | 10.2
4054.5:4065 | 10.7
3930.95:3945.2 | 11.4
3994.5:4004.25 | 10.1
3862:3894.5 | 12.5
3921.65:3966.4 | 11.6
